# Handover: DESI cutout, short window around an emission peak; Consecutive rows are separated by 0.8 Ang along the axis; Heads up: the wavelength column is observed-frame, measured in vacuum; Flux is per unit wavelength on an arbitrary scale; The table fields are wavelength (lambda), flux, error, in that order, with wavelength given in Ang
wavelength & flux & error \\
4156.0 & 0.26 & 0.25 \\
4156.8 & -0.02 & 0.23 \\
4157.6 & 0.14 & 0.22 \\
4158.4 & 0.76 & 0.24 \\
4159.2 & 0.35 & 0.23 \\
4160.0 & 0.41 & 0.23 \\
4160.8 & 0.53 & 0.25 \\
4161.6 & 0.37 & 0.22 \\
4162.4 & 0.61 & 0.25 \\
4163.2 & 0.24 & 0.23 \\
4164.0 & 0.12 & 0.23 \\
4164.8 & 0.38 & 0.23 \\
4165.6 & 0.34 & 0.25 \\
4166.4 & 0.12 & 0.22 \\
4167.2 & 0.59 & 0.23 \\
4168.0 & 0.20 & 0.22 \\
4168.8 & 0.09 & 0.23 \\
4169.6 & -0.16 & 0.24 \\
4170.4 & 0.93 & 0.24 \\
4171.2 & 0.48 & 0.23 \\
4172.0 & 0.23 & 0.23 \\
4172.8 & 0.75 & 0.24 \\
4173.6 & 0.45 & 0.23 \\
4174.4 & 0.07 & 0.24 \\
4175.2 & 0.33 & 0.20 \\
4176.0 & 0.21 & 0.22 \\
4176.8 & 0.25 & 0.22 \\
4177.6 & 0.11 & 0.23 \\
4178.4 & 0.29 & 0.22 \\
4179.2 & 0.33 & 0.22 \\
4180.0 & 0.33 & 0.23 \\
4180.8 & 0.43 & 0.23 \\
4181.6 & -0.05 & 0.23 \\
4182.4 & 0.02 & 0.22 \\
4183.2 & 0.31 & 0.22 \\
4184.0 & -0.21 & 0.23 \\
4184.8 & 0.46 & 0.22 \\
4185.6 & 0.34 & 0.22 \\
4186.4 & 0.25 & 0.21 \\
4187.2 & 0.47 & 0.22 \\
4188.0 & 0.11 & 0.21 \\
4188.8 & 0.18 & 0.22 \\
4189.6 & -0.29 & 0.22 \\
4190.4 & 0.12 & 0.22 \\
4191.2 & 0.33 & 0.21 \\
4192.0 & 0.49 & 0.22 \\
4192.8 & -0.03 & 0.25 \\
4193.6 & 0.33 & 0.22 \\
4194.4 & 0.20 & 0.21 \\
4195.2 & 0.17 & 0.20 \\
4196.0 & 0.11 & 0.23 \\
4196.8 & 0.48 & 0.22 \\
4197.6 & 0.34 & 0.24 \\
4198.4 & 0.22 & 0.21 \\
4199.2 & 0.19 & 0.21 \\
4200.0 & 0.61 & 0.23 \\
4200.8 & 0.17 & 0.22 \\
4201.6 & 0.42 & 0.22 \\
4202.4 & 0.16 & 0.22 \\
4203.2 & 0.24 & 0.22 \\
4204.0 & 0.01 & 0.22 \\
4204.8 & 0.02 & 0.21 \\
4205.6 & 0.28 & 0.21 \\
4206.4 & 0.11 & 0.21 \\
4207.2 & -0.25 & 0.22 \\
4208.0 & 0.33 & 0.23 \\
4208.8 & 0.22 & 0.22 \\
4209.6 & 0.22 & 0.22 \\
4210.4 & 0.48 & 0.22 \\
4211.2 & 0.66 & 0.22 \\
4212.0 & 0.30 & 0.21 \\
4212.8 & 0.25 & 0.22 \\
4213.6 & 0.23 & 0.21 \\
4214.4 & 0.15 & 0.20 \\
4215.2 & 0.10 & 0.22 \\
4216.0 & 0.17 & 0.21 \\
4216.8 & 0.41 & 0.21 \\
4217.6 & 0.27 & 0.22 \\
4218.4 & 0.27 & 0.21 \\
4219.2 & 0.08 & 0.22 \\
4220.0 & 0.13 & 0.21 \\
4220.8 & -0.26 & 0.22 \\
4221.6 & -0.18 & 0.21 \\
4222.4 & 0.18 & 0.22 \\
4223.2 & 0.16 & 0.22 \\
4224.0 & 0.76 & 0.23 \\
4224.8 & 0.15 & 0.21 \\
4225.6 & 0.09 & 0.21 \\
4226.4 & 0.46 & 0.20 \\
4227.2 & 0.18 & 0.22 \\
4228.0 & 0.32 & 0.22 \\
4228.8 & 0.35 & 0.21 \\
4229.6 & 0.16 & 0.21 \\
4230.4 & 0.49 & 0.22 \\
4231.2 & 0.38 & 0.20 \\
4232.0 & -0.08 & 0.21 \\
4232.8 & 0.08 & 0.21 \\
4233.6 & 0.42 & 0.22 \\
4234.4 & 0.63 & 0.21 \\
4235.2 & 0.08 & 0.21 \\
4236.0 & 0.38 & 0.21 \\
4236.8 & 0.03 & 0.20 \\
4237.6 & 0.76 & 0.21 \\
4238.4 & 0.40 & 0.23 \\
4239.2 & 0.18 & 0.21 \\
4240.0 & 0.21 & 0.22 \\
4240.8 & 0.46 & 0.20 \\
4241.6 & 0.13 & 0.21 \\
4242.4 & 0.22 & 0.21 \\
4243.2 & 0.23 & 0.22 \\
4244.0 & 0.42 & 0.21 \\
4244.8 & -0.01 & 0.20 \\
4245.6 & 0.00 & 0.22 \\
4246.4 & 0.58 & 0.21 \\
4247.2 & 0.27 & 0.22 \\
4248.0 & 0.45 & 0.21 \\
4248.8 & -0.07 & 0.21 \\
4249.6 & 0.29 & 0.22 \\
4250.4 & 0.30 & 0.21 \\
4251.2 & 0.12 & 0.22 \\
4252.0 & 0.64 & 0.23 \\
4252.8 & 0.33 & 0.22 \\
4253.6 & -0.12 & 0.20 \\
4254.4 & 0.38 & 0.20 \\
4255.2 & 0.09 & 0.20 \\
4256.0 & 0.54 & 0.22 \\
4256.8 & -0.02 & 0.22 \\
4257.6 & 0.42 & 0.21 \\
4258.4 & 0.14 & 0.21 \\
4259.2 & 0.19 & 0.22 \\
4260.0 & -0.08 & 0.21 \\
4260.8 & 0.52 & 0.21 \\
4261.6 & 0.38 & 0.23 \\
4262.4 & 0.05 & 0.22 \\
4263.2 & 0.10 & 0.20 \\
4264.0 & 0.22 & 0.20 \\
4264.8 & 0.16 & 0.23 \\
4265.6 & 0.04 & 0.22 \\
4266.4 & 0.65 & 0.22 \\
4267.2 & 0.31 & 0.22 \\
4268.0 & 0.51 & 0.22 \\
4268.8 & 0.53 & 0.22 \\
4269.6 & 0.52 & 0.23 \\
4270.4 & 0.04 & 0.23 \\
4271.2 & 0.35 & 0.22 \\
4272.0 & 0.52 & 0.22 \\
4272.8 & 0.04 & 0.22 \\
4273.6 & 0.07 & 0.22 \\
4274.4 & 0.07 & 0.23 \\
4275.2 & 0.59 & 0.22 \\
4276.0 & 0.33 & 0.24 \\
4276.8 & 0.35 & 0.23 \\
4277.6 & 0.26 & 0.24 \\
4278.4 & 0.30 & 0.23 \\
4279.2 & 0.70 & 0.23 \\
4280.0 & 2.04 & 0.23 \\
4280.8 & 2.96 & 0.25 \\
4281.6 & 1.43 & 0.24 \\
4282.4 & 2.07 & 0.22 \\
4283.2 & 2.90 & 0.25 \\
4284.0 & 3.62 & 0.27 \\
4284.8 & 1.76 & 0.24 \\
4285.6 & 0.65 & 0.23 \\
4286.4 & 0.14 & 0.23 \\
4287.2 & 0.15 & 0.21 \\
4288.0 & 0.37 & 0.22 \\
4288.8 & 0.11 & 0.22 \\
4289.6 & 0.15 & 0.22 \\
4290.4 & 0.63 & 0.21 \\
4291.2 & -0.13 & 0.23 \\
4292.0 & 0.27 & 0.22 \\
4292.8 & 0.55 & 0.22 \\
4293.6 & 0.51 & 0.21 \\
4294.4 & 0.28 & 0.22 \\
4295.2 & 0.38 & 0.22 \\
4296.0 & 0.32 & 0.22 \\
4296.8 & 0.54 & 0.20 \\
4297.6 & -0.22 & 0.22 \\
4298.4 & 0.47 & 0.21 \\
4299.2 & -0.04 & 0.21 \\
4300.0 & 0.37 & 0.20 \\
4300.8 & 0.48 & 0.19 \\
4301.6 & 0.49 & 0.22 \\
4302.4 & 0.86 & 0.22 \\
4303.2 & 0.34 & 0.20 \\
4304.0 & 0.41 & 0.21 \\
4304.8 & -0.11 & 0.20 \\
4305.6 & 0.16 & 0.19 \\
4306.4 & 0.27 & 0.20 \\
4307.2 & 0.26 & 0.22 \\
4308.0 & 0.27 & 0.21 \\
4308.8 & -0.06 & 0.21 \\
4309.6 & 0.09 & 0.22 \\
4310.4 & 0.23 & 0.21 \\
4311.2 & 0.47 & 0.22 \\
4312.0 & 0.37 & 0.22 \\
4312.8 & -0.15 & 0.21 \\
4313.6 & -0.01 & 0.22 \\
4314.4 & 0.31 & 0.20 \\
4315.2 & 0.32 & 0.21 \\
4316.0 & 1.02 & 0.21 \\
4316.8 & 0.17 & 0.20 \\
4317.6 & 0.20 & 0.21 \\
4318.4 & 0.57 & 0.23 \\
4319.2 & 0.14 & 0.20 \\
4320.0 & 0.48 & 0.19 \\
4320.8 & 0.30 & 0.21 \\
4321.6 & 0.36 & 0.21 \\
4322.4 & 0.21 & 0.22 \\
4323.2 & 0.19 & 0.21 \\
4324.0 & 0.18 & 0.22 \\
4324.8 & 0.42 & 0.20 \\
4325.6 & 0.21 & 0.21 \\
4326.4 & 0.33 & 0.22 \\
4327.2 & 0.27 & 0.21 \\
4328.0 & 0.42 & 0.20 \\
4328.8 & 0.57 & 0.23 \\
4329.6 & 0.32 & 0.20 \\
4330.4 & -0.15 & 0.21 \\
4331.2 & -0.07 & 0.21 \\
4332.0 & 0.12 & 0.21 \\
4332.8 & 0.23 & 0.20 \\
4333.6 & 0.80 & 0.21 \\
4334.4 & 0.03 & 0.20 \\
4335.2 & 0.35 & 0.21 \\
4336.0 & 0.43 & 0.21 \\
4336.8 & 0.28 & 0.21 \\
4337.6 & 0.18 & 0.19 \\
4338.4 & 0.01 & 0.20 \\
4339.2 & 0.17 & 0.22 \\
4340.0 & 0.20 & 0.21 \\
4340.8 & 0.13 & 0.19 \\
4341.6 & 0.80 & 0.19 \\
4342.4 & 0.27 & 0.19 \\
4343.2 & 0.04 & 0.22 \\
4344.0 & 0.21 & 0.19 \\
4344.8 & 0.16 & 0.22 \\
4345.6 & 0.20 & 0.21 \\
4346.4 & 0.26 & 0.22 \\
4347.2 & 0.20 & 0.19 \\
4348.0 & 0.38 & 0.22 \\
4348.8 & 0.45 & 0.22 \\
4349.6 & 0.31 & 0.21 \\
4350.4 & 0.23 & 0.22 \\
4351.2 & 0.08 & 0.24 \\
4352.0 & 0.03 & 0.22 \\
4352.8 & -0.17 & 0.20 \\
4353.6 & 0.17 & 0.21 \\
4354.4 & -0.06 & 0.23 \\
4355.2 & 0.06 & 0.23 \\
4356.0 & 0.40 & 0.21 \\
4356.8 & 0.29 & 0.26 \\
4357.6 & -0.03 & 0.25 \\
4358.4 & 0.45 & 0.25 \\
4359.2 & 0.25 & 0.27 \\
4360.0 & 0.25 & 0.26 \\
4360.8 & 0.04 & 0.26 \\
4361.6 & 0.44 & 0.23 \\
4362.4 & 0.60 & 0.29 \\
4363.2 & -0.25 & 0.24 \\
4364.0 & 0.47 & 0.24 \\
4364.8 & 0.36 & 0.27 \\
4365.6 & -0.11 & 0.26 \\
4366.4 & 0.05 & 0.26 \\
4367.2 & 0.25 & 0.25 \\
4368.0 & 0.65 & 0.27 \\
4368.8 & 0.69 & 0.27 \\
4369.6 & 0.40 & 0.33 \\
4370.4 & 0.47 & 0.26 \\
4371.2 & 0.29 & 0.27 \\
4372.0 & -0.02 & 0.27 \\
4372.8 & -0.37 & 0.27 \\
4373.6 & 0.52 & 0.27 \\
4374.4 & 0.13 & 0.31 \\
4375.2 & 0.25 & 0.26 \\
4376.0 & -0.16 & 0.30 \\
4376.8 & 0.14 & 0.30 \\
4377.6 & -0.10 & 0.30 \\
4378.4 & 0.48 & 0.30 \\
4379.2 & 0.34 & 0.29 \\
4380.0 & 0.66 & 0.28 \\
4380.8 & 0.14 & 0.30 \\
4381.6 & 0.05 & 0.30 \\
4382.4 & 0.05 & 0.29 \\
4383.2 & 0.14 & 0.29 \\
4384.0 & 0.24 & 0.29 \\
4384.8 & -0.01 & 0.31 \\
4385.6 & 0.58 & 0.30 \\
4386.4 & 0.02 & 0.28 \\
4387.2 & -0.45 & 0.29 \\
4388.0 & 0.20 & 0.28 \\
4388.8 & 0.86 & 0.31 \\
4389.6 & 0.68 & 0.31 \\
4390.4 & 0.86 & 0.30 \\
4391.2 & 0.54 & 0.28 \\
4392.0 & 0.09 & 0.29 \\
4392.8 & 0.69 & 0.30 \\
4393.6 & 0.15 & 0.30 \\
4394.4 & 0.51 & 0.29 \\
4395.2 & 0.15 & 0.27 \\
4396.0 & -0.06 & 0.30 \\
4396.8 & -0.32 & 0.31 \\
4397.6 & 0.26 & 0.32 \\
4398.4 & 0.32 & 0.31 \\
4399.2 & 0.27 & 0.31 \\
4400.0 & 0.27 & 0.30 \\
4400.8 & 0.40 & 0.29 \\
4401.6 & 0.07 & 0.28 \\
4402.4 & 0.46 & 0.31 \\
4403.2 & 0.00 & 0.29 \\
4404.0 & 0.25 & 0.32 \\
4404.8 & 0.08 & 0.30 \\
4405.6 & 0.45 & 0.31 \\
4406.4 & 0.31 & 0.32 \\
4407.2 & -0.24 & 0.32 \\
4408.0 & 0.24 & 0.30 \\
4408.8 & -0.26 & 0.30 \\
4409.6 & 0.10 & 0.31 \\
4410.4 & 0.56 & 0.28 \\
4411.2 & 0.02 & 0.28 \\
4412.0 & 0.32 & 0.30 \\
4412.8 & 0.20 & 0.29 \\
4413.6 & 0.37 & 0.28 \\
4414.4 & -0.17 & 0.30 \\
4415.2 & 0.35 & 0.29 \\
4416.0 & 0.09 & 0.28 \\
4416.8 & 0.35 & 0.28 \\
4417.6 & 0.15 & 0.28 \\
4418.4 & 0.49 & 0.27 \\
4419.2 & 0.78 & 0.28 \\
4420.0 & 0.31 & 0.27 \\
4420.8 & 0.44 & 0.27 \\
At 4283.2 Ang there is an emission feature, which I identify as [O II]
